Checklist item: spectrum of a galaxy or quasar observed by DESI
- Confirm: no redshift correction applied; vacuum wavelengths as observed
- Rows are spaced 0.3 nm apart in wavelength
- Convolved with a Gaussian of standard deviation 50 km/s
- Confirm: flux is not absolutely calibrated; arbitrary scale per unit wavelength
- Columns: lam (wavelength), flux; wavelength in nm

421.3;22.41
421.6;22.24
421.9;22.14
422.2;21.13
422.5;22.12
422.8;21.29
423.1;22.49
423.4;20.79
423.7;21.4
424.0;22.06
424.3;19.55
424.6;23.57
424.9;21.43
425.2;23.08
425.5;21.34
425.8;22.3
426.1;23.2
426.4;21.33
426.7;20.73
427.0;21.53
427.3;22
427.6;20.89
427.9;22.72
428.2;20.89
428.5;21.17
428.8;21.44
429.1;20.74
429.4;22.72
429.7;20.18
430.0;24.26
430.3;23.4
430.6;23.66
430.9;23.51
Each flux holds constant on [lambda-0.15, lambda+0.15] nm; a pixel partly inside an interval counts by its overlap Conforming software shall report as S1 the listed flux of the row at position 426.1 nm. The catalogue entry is 23.2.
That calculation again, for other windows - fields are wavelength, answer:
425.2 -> 23.08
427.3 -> 22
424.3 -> 19.55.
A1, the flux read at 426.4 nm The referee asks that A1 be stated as 21.33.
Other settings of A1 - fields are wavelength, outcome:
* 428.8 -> 21.44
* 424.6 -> 23.57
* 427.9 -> 22.72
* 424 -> 22.06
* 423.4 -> 20.79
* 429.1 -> 20.74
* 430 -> 24.26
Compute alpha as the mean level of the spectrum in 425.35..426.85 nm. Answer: 21.8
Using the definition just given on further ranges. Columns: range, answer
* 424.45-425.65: 22.4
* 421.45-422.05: 22.2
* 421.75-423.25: 21.8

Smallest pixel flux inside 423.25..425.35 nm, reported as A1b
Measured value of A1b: 19.55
